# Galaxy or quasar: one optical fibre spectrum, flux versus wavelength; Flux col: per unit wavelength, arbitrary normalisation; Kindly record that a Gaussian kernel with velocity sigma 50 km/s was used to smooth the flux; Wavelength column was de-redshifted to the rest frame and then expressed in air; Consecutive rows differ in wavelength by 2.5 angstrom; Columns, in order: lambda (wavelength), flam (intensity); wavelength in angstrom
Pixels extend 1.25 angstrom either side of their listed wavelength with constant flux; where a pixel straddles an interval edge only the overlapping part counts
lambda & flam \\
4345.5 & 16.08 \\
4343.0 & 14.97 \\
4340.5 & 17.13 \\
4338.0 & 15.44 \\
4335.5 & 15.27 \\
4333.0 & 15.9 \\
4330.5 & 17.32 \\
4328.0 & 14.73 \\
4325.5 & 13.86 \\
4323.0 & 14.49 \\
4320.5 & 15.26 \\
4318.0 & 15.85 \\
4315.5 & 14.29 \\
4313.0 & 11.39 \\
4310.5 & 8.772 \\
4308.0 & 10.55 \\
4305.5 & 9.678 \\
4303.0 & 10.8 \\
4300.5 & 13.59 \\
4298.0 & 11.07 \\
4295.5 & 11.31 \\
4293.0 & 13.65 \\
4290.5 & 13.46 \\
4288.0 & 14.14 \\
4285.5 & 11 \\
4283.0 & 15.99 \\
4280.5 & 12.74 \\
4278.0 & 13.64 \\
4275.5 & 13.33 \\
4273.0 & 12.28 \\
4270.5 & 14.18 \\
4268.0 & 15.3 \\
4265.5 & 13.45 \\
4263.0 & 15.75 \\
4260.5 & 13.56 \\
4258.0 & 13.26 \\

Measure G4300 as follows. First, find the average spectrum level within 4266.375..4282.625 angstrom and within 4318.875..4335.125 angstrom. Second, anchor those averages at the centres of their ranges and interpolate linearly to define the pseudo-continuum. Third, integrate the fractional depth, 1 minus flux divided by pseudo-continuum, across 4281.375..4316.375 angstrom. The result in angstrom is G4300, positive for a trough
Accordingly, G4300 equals 5.6 angstrom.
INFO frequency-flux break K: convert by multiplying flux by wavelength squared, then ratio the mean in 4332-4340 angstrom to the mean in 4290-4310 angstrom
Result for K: 1.4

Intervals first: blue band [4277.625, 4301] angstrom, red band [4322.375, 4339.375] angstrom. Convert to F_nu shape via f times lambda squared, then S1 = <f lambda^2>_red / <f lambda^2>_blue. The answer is 1.2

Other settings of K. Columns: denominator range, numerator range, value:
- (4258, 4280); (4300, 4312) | 0.77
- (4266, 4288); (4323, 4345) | 1.17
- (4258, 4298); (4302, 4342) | 1.05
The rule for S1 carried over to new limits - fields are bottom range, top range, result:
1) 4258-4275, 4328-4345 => 1.18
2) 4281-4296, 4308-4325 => 1.00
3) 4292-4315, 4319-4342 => 1.39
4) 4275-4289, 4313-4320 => 1.09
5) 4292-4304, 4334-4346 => 1.33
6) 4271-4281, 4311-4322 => 1.08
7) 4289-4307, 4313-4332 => 1.26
